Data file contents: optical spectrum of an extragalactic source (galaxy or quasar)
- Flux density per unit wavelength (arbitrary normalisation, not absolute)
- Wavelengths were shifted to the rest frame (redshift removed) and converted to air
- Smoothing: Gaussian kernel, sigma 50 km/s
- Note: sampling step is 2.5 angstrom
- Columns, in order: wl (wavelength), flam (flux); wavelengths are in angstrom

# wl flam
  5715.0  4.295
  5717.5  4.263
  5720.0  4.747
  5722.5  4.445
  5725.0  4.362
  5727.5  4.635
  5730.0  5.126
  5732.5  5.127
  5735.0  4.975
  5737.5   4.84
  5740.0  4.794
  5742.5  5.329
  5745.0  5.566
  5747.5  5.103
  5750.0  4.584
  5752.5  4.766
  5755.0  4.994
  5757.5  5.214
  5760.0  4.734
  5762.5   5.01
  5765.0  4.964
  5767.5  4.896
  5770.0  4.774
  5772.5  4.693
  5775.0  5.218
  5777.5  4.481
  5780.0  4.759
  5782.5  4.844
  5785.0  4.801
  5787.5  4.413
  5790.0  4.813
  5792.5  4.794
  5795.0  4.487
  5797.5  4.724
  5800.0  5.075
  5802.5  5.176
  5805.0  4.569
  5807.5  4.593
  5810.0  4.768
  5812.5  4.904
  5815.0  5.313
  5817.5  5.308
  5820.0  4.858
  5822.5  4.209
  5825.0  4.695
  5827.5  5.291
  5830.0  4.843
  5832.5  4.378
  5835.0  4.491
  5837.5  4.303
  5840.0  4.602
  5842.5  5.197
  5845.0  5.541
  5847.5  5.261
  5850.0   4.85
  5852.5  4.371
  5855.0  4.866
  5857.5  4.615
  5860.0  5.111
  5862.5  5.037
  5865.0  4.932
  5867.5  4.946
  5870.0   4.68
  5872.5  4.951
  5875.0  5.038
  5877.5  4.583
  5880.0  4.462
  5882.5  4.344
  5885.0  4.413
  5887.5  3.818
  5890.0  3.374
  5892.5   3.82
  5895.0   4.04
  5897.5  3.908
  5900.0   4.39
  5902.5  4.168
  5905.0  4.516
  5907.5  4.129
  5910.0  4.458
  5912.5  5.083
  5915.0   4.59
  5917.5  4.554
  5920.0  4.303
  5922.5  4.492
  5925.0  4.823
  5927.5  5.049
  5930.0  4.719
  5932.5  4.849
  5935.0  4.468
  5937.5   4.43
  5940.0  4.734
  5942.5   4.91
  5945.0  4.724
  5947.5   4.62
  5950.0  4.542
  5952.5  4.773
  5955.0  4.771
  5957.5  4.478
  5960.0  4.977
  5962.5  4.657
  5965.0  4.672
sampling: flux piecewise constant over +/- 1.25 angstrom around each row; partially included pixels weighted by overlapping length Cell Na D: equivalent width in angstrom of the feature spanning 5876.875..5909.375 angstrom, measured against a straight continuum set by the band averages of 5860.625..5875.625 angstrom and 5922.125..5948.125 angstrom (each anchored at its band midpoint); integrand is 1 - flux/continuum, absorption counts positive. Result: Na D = 4.7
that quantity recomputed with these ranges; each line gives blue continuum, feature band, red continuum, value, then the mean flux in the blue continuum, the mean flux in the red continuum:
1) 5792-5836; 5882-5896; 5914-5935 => 2.3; 4.81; 4.66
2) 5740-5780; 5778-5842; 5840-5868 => 2.5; 4.94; 4.96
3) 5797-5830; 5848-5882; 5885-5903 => -4.1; 4.89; 3.95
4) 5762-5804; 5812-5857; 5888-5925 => -2.5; 4.81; 4.28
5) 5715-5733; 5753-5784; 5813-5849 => -1.0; 4.63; 4.88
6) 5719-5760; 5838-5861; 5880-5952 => -1.5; 4.91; 4.44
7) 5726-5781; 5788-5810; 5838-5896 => 0.2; 4.93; 4.64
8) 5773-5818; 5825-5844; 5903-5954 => 0.1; 4.83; 4.63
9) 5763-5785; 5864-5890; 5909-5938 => 0.9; 4.83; 4.66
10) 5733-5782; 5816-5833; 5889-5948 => -0.3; 4.93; 4.47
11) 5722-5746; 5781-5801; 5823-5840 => 0.1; 4.93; 4.64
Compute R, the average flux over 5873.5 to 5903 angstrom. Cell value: 4.2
